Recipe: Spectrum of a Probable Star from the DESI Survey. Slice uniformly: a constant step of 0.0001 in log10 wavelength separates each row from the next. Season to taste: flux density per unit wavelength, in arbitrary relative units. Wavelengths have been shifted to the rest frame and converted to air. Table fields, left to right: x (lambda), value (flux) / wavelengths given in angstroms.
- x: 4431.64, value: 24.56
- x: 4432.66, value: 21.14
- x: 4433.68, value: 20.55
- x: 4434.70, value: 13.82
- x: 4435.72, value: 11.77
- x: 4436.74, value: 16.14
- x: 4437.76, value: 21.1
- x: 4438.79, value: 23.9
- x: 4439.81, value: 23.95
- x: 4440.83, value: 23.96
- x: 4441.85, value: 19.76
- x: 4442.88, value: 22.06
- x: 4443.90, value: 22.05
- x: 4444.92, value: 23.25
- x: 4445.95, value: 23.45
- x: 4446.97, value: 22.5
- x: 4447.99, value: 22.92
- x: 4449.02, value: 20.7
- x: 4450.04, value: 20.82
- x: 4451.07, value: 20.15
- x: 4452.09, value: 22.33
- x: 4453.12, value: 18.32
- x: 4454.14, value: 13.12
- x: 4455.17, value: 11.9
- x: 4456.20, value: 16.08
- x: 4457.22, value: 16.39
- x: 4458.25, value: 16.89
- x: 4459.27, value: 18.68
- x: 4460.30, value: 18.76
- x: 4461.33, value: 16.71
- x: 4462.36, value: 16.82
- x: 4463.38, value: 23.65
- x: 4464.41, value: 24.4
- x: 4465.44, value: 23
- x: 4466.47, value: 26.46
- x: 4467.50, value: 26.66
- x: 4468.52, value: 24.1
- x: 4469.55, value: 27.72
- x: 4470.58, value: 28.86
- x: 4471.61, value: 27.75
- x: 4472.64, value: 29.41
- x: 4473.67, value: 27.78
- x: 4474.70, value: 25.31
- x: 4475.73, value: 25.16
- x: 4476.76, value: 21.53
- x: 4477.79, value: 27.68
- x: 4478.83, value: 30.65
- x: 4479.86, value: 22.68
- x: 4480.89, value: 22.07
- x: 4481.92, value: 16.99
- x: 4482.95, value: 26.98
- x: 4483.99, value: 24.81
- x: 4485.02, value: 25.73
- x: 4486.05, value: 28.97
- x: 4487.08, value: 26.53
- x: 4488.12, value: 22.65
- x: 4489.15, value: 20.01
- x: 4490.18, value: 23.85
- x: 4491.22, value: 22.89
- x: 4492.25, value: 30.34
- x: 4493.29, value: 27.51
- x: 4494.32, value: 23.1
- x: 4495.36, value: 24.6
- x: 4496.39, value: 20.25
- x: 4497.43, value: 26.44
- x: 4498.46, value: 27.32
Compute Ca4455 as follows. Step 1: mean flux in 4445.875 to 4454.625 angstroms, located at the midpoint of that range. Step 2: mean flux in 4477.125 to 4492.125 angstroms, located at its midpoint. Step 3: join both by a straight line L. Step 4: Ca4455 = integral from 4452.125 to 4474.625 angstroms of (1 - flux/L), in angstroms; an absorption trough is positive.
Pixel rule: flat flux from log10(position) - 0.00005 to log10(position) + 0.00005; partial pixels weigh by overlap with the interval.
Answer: 0.4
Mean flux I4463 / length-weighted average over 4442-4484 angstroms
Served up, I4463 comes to 22.3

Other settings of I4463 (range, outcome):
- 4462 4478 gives 25.4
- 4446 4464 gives 18.8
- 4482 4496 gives 24.9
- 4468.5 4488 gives 25.8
